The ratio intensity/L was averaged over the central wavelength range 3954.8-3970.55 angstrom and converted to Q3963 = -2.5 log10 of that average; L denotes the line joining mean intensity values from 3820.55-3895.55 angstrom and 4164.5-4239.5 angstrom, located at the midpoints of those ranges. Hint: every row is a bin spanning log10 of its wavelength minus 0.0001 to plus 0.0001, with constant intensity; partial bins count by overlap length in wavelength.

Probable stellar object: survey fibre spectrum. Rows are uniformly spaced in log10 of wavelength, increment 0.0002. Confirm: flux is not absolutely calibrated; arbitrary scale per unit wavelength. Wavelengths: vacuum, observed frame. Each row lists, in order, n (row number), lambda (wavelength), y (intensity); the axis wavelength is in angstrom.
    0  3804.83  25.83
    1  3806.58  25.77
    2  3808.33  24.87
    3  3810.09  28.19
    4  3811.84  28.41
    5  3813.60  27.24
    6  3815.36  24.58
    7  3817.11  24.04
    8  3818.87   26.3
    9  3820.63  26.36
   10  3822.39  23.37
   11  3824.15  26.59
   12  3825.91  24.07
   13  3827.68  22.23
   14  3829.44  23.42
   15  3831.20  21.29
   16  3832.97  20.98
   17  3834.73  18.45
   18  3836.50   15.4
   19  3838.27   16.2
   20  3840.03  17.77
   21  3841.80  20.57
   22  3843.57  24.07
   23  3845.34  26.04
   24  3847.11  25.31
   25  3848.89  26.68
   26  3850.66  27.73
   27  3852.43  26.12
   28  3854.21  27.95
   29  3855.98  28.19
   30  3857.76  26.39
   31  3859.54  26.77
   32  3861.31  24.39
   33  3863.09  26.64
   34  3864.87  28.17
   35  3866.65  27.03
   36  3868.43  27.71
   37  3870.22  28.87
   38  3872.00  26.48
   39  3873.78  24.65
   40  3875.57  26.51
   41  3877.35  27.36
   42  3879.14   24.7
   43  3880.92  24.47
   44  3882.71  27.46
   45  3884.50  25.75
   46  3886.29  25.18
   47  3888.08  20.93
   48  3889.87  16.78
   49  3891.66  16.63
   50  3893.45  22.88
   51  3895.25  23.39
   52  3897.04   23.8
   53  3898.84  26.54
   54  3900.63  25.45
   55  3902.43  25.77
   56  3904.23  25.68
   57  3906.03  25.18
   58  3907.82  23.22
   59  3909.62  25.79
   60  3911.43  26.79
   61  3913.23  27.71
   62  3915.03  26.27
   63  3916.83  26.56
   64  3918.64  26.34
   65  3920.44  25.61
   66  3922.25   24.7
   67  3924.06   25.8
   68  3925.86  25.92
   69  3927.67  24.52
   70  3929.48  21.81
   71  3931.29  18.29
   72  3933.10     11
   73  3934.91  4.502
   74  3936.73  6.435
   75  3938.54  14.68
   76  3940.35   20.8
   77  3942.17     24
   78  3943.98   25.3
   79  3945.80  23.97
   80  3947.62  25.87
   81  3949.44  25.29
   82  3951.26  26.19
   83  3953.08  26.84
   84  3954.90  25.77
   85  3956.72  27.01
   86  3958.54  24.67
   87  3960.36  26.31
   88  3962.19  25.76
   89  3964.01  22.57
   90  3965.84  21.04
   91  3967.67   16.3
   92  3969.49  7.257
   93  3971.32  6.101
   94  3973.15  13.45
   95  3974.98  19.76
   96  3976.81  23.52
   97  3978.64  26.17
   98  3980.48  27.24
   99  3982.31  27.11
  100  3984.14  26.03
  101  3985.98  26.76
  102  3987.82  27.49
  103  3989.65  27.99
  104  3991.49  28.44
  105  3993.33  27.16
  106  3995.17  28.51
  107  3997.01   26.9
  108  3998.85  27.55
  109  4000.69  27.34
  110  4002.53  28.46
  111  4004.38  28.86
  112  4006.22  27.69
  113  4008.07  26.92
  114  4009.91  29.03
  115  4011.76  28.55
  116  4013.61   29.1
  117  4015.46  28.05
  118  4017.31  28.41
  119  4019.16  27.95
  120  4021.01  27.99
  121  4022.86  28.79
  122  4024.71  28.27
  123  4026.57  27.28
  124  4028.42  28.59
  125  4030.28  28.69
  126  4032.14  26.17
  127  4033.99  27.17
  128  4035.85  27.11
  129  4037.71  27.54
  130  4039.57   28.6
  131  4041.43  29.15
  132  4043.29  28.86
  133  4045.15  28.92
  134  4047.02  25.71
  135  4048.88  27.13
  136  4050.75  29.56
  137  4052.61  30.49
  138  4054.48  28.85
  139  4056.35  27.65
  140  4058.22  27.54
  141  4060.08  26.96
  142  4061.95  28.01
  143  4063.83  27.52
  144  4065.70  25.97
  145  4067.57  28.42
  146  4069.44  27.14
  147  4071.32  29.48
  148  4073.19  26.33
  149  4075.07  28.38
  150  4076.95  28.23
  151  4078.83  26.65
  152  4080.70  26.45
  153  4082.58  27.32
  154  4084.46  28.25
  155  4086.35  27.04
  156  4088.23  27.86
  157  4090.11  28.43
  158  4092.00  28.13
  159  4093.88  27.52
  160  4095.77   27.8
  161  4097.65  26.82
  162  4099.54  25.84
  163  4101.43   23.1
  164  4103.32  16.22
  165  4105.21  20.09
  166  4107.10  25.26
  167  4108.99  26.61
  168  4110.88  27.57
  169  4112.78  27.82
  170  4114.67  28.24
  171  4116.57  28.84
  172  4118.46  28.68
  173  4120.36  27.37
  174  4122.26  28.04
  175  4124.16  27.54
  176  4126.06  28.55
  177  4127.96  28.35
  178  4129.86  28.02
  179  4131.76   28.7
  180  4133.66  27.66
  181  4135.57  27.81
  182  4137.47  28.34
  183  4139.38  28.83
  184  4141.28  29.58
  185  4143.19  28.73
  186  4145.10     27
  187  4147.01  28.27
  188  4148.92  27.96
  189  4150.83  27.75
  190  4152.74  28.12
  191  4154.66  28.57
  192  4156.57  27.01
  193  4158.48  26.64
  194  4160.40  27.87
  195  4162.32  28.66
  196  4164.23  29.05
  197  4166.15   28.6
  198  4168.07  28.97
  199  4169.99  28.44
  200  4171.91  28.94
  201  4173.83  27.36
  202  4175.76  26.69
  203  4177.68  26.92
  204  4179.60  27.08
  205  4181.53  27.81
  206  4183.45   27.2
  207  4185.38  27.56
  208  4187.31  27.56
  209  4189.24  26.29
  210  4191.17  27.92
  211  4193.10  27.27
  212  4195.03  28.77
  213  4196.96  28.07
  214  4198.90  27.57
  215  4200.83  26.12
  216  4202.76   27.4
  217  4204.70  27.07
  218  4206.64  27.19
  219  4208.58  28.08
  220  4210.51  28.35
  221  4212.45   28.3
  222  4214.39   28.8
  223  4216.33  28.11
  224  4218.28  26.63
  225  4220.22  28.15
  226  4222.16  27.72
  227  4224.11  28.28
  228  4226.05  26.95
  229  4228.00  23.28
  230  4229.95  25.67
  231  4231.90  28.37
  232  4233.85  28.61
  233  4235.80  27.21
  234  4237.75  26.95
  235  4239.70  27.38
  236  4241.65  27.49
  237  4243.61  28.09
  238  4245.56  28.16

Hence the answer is 0.17 mag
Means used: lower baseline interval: 24.1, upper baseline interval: 27.5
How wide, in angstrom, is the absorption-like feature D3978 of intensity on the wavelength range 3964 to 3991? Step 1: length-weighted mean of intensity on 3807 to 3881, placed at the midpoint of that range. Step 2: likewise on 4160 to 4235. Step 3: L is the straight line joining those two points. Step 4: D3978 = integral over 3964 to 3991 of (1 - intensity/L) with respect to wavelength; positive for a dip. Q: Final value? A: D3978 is 4.8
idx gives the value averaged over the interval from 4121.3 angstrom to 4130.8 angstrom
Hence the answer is 28.1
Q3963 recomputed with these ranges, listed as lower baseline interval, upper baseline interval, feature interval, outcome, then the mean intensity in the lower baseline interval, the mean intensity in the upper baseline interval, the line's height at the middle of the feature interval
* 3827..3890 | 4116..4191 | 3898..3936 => 0.076 mag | 24.4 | 28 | 25.1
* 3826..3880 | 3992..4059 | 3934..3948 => 0.419 mag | 24.5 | 28.1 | 26.3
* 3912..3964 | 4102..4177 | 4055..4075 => -0.074 mag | 22.8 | 27.5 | 25.8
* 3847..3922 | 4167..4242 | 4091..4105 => 0.085 mag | 25.5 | 27.5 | 26.8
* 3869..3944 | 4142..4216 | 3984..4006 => -0.127 mag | 23.1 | 27.8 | 24.6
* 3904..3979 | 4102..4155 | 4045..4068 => -0.110 mag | 21.8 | 27.3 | 25.2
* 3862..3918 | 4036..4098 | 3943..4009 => 0.087 mag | 25.2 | 27.8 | 26.5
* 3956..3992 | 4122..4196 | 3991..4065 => -0.166 mag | 22.5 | 28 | 24.1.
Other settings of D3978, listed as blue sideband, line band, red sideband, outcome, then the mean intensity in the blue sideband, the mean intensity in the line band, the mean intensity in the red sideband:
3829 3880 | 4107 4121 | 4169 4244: -0.5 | 24.6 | 27.7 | 27.5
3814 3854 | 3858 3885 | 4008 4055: -2.6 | 23.2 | 26.5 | 28.2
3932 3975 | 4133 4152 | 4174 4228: -1.9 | 19.6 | 28.2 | 27.5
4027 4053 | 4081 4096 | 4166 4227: 0.1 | 28.1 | 27.7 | 27.7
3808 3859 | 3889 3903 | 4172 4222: 1.2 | 24.1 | 22.6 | 27.6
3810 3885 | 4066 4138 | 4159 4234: -0.5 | 24.9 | 27.1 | 27.6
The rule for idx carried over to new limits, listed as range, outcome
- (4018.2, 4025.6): 28.3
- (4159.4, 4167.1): 28.5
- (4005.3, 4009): 27.3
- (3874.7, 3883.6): 26.1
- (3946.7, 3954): 26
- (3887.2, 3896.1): 20.1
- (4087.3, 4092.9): 28.1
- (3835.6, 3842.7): 17.5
